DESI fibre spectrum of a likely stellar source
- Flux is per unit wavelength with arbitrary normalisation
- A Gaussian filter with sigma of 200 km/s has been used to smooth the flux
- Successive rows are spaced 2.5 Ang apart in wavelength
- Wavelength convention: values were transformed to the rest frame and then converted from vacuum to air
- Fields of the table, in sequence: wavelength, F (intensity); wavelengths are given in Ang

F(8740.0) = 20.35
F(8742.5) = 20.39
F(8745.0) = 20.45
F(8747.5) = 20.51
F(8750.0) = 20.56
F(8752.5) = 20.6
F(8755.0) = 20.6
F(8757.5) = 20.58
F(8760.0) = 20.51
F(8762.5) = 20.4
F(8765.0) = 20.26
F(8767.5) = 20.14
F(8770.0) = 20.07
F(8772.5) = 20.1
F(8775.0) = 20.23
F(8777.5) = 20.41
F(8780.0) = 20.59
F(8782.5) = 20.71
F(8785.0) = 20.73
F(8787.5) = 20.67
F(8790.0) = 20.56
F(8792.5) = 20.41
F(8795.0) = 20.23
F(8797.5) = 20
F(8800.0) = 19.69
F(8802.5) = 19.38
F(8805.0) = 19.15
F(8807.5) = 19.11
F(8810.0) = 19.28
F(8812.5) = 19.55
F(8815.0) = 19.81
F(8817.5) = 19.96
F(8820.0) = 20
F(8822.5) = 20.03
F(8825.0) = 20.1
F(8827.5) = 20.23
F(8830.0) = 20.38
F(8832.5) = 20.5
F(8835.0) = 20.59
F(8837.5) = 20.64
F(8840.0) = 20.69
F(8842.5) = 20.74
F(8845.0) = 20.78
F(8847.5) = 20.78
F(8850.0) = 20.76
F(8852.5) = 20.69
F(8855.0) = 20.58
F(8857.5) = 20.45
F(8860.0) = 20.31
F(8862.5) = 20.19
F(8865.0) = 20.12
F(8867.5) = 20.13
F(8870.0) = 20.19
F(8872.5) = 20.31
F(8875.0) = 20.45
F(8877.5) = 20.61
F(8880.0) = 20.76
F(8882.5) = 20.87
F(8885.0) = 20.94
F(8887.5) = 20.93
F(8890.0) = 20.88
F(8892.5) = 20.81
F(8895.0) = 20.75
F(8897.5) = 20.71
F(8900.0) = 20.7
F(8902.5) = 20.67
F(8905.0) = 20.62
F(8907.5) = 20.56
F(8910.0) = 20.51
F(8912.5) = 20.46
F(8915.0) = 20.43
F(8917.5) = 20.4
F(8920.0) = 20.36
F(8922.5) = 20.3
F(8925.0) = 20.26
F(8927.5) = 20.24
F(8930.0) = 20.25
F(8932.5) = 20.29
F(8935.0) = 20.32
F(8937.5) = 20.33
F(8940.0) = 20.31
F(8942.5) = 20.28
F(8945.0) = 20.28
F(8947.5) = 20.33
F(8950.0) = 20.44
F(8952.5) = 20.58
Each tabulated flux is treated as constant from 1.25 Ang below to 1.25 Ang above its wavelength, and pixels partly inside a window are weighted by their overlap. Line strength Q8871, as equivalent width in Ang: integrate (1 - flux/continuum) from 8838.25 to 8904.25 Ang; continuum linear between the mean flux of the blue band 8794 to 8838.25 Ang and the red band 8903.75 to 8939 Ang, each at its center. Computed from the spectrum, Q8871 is -1.47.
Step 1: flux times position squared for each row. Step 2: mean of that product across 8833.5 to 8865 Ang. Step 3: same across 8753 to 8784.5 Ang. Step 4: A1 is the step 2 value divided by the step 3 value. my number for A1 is 1.03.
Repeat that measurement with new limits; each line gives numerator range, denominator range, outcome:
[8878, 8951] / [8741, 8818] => 1.05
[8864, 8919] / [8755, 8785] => 1.04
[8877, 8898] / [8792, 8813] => 1.08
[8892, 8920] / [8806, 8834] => 1.05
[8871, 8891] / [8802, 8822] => 1.08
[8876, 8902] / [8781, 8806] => 1.05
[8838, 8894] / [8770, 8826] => 1.04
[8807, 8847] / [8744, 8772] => 1.00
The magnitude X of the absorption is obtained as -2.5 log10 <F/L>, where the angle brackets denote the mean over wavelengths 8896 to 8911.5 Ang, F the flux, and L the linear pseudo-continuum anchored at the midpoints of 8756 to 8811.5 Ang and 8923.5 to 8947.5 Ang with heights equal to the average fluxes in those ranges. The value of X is -0.02 mag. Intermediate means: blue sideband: 20.1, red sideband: 20.3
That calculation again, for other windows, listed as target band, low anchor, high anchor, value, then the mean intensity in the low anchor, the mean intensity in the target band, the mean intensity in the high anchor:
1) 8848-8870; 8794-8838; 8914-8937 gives -0.02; 19.9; 20.4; 20.3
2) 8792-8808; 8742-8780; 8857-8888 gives 0.04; 20.4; 19.7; 20.5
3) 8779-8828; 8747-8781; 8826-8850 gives 0.03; 20.4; 20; 20.6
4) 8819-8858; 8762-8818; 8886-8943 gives -0.01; 20.1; 20.5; 20.5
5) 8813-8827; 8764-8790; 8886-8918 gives 0.03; 20.4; 20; 20.7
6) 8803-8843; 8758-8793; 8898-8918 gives 0.02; 20.4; 20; 20.6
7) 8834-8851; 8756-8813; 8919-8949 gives -0.03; 20.1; 20.7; 20.3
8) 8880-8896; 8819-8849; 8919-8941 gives -0.03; 20.5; 20.9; 20.3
